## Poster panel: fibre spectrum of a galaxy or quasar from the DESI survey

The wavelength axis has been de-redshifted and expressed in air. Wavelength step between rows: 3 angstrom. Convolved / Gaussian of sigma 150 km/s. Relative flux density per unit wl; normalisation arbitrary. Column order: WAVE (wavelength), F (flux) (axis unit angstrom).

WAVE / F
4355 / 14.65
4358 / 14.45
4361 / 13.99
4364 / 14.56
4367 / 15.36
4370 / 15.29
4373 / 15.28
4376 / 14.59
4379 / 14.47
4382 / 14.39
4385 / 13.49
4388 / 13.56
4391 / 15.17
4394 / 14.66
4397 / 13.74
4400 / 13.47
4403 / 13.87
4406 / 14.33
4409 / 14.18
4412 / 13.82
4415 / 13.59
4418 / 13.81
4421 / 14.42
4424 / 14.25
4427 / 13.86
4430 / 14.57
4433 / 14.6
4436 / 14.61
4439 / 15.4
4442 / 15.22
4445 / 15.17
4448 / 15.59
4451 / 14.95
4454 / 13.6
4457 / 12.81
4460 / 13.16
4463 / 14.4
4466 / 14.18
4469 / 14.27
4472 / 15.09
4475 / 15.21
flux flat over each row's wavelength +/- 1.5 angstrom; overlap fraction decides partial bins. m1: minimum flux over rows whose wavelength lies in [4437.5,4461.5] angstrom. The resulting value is 12.81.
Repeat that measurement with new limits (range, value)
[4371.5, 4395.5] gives 13.49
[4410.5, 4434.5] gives 13.59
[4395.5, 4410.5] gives 13.47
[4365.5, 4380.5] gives 14.47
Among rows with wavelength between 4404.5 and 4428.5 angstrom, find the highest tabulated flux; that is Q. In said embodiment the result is 14.42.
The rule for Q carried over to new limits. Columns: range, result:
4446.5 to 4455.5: 15.59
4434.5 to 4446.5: 15.4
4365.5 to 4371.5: 15.36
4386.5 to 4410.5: 15.17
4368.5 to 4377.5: 15.29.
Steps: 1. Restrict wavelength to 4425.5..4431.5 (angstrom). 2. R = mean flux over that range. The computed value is 14.2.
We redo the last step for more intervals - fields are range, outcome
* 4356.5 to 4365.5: 14.3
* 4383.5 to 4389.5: 13.5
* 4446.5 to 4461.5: 14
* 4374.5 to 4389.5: 14.1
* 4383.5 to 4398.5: 14.1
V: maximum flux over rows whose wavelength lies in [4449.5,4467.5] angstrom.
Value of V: 14.95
